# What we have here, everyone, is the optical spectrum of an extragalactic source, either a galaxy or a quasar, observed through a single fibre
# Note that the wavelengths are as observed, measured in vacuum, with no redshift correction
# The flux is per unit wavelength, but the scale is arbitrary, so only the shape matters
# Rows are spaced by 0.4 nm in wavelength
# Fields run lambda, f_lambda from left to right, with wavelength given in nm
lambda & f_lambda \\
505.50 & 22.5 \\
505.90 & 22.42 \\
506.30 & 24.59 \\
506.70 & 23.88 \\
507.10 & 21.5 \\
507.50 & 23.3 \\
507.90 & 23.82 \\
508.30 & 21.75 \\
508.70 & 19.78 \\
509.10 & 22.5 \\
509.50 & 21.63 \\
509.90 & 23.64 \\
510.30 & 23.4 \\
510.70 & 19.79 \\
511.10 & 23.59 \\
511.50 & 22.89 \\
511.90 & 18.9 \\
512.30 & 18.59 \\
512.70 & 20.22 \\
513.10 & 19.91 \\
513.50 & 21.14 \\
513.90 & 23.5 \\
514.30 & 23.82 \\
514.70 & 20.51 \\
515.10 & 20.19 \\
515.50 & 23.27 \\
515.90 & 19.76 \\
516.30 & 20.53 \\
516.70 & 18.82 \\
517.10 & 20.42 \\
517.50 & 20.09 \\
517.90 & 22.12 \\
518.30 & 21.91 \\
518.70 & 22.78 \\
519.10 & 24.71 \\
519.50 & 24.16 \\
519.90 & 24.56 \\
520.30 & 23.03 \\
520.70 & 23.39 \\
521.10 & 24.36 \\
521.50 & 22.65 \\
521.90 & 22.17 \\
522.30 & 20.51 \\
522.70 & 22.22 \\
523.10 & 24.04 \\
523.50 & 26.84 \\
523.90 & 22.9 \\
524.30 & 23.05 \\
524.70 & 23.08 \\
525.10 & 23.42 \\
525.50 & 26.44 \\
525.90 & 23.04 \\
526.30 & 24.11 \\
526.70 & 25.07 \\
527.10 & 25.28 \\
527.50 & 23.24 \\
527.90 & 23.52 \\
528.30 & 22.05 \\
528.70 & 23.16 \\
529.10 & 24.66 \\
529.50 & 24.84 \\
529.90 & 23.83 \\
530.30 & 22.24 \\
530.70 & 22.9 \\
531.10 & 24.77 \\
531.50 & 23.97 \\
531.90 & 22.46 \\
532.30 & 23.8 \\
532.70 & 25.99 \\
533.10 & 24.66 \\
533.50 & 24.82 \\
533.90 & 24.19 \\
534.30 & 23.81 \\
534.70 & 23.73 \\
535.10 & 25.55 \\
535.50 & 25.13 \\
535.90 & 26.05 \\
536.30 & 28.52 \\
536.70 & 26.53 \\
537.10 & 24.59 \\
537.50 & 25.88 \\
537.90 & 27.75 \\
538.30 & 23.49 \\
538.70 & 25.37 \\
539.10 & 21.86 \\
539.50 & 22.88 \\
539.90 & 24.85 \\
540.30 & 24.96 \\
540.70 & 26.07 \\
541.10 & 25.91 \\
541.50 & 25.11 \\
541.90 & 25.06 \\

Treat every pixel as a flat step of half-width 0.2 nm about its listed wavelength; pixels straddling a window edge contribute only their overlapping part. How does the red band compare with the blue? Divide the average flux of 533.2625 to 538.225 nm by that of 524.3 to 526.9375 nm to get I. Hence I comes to 1.06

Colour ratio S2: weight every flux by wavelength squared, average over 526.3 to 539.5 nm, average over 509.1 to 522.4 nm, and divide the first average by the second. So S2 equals 1.19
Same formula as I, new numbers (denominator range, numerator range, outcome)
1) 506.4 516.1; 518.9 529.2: 1.09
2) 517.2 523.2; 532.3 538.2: 1.12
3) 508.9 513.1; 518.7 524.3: 1.09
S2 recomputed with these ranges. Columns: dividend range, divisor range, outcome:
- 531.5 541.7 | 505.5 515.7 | 1.26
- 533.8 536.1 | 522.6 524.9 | 1.09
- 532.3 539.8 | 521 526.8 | 1.11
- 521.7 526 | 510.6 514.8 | 1.15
